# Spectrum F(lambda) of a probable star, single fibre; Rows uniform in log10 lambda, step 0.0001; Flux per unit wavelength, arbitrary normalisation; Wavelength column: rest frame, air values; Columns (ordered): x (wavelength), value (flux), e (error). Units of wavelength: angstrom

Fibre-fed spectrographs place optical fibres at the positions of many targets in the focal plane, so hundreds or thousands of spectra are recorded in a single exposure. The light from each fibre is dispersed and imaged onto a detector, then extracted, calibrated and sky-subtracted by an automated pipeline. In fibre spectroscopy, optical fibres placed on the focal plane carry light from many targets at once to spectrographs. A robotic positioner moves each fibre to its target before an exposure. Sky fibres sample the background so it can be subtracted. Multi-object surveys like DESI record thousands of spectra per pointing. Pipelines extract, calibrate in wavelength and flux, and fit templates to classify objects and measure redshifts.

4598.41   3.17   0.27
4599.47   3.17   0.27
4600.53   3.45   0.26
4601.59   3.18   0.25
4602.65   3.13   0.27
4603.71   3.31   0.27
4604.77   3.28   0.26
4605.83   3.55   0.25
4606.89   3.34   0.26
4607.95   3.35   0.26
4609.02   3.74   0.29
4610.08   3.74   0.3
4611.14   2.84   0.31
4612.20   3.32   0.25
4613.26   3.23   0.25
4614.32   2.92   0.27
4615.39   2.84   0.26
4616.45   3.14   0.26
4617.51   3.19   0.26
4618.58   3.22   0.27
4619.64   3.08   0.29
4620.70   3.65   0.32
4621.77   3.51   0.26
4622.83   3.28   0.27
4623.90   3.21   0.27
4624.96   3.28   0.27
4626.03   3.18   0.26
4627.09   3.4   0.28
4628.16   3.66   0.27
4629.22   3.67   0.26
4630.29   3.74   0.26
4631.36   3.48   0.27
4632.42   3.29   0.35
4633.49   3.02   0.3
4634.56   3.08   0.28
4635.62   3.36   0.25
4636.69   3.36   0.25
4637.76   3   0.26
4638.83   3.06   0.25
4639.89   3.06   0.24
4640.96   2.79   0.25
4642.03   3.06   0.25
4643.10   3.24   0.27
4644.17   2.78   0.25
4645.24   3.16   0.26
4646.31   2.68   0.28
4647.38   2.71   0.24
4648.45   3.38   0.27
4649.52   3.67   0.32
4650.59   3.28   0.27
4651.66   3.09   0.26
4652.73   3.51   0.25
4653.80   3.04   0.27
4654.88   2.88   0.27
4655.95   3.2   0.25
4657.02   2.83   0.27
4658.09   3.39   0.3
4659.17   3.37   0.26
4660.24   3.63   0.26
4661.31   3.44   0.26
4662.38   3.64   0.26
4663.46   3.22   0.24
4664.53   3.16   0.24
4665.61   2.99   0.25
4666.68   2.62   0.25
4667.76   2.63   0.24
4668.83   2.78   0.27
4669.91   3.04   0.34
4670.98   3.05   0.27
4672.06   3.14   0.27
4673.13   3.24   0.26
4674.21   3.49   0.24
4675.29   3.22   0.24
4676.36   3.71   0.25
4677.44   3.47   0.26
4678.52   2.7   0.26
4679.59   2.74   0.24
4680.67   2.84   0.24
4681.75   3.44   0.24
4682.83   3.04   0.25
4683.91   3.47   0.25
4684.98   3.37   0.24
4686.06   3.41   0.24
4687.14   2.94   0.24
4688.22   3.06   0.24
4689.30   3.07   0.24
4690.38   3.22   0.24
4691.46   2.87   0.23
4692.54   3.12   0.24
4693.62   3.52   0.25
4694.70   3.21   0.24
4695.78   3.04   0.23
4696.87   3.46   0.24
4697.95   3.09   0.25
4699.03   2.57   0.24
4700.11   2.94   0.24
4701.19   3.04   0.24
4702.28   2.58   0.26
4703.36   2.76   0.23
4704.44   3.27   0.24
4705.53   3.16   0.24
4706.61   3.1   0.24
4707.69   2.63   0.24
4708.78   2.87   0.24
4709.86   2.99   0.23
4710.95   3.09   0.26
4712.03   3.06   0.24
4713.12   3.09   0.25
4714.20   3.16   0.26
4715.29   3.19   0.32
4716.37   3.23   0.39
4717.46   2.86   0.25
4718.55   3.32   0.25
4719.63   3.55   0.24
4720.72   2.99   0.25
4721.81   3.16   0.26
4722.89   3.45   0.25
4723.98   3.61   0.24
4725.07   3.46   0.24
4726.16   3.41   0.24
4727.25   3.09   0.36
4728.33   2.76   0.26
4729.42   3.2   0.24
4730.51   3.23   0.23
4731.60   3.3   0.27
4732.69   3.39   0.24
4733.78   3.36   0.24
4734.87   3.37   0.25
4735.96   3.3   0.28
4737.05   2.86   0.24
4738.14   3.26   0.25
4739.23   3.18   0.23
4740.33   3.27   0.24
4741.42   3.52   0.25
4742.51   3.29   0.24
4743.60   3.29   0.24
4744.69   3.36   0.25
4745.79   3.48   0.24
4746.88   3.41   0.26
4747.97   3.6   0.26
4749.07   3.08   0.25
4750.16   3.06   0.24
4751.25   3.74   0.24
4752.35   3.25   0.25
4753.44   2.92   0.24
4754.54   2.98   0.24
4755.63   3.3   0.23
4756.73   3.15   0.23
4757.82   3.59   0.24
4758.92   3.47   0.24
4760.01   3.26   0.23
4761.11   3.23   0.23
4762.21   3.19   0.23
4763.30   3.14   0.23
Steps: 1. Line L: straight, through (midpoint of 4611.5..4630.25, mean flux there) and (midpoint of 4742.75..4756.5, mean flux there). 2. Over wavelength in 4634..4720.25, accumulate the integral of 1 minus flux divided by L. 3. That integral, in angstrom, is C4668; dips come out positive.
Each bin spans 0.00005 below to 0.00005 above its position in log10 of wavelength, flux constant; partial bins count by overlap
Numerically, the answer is 4.4 angstrom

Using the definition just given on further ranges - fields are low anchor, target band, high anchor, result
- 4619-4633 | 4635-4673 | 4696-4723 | 1.99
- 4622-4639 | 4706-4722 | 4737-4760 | 1.07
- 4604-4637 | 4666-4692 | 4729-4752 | 1.65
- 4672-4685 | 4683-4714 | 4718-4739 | 1.59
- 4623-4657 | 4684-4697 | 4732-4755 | 0.20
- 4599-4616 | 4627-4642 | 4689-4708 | -0.32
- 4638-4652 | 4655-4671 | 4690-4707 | -0.32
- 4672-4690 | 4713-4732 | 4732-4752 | 0.32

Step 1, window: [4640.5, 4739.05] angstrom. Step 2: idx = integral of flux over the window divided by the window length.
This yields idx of 3.14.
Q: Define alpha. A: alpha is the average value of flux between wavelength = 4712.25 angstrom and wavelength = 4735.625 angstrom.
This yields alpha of 3.24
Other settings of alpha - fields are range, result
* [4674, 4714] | 3.1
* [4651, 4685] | 3.17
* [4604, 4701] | 3.2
